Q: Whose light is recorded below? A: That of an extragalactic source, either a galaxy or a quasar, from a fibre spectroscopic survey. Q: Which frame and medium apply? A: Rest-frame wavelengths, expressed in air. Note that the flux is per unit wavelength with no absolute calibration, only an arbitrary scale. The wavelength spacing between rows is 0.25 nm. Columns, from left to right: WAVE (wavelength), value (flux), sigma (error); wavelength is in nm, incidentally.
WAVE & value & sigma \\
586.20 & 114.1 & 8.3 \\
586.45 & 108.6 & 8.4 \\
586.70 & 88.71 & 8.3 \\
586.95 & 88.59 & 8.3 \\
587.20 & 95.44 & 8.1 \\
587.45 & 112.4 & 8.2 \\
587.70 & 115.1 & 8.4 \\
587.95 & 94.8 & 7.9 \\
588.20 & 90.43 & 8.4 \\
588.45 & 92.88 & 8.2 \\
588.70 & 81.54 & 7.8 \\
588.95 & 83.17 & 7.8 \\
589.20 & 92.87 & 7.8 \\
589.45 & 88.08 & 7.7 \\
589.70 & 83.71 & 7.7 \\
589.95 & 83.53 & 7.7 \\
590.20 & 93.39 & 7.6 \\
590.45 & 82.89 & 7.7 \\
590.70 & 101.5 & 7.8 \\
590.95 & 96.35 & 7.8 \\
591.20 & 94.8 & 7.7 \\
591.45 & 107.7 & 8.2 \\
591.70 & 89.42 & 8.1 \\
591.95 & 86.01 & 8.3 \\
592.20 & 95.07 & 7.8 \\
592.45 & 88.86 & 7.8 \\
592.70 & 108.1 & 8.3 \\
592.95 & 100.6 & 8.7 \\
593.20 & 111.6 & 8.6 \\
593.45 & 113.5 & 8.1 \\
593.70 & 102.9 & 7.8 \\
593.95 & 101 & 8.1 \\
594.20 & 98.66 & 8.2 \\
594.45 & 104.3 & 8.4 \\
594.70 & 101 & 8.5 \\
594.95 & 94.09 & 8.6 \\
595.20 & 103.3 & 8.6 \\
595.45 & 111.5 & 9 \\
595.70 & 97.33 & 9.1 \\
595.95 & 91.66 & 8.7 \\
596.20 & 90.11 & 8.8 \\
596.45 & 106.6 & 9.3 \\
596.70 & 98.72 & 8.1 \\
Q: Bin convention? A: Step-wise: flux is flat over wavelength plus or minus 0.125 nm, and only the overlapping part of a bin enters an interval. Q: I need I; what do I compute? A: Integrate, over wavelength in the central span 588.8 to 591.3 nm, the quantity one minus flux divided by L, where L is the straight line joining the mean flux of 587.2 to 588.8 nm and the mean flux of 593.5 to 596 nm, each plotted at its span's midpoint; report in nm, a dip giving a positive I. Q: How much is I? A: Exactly 0.23 nm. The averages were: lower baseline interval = 97.9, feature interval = 89.9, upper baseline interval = 101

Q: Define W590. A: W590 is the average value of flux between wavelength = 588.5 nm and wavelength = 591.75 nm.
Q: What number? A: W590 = 90.8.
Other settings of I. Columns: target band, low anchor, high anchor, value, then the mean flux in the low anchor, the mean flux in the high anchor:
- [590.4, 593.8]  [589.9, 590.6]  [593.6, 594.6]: -0.16 nm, 87.5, 102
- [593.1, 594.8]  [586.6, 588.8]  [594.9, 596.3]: -0.12 nm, 95.8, 98.3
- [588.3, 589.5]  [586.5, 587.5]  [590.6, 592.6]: 0.10 nm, 96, 95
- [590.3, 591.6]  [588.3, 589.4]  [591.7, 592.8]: -0.07 nm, 87.7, 93.6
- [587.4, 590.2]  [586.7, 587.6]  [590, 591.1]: 0.10 nm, 97.9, 92.9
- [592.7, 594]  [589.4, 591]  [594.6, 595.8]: -0.12 nm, 89.7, 102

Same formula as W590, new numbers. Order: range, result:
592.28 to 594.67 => 103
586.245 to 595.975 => 97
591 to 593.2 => 97.2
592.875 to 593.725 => 108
